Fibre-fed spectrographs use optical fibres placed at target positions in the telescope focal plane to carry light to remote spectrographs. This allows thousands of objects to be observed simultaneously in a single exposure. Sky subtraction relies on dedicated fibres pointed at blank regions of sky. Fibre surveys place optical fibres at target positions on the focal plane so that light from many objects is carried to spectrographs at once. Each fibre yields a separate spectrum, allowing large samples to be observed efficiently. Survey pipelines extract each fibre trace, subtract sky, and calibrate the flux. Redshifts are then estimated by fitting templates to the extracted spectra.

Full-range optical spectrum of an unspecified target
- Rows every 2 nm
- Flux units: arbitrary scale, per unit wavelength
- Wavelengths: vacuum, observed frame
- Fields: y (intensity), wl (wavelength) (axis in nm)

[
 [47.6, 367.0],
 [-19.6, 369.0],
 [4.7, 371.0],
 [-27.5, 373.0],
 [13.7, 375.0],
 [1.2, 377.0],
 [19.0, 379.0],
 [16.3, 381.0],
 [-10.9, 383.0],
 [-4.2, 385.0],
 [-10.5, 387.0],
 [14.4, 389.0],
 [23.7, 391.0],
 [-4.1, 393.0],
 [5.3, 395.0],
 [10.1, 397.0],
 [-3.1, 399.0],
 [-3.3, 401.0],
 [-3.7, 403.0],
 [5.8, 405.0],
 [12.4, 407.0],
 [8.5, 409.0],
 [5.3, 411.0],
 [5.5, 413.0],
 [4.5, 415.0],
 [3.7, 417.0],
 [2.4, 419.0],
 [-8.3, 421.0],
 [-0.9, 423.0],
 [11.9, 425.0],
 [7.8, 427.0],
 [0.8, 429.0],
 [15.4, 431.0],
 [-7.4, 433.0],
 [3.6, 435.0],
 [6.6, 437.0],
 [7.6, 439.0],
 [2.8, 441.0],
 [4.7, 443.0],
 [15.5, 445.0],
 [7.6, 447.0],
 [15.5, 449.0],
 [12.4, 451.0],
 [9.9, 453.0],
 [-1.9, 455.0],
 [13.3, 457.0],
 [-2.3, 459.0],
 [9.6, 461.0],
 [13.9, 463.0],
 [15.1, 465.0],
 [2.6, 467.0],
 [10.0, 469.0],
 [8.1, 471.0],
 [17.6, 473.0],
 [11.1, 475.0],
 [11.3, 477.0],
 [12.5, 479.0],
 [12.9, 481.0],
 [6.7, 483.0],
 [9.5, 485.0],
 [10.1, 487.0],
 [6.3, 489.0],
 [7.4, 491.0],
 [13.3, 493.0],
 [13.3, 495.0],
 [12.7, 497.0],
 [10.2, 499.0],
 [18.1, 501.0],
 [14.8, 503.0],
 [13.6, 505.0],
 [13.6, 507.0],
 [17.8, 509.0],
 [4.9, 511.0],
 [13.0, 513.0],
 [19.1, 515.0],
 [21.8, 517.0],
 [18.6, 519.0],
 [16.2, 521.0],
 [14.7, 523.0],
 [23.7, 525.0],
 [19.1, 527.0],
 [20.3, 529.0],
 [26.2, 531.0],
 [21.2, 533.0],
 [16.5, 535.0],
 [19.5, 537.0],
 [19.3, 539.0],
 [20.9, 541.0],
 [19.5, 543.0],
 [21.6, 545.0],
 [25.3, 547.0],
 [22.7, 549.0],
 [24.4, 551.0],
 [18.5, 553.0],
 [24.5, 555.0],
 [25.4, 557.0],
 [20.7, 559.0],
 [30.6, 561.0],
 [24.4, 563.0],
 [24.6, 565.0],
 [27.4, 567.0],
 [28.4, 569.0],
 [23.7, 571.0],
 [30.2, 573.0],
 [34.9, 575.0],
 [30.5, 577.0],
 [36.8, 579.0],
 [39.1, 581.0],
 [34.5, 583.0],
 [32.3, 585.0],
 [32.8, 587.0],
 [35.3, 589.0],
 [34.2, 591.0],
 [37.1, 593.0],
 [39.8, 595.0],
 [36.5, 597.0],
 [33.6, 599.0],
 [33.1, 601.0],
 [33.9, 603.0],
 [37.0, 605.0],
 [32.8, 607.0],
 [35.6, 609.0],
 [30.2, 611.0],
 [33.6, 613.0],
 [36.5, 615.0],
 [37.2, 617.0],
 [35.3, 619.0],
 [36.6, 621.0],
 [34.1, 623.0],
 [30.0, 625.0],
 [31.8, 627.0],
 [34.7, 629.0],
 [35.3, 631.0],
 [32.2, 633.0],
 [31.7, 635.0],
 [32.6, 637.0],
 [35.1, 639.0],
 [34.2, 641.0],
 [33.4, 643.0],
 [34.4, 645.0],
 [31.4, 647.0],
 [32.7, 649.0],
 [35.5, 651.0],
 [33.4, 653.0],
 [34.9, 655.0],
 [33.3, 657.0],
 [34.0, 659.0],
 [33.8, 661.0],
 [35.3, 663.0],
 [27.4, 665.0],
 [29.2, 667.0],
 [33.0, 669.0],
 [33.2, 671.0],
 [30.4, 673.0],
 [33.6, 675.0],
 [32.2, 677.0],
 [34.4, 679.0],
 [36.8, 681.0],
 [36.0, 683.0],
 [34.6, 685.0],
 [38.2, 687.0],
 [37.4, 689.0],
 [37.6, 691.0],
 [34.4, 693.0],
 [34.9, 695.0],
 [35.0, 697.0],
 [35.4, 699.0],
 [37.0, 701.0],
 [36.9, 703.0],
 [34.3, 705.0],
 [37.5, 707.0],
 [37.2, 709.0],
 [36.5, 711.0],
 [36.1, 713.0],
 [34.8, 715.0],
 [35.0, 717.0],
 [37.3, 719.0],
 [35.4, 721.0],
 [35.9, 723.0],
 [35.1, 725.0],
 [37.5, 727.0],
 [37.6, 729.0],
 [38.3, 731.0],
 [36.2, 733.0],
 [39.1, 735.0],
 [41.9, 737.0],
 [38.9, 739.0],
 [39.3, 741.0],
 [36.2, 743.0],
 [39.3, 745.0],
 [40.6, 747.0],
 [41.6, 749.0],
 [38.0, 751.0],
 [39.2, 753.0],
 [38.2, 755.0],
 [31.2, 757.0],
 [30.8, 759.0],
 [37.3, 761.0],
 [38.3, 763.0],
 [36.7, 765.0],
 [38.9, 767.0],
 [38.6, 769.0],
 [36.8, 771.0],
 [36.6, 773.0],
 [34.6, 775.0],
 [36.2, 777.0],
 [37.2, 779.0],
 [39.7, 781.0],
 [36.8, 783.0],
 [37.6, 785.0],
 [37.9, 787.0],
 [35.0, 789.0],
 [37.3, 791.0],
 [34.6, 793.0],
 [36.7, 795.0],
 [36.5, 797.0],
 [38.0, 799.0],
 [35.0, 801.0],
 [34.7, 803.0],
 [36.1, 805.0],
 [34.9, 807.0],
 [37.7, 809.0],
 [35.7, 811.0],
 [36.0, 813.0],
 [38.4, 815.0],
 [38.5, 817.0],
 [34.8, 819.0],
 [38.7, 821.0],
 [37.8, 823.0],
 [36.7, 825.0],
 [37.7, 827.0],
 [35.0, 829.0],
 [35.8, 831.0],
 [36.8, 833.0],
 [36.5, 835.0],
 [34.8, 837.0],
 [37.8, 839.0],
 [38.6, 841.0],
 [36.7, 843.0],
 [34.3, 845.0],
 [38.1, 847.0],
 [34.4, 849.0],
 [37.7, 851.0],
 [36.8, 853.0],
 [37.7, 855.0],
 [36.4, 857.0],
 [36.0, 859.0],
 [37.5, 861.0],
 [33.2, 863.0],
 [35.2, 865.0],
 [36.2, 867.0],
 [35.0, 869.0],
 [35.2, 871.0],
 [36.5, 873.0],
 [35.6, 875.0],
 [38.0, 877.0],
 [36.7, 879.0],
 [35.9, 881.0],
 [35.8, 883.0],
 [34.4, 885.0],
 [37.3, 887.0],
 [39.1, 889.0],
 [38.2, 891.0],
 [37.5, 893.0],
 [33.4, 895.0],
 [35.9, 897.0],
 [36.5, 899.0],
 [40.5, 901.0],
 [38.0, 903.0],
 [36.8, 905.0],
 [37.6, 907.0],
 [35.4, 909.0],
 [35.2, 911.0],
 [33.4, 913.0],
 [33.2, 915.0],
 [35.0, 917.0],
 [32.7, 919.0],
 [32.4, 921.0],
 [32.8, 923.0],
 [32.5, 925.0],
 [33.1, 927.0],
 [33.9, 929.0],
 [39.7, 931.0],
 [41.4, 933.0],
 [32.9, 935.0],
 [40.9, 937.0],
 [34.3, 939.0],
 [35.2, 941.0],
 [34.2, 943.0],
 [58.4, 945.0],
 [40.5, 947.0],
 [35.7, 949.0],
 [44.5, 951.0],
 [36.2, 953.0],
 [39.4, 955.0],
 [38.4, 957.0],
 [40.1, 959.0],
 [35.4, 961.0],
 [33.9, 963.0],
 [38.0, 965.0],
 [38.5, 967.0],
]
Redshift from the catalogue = 0.287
